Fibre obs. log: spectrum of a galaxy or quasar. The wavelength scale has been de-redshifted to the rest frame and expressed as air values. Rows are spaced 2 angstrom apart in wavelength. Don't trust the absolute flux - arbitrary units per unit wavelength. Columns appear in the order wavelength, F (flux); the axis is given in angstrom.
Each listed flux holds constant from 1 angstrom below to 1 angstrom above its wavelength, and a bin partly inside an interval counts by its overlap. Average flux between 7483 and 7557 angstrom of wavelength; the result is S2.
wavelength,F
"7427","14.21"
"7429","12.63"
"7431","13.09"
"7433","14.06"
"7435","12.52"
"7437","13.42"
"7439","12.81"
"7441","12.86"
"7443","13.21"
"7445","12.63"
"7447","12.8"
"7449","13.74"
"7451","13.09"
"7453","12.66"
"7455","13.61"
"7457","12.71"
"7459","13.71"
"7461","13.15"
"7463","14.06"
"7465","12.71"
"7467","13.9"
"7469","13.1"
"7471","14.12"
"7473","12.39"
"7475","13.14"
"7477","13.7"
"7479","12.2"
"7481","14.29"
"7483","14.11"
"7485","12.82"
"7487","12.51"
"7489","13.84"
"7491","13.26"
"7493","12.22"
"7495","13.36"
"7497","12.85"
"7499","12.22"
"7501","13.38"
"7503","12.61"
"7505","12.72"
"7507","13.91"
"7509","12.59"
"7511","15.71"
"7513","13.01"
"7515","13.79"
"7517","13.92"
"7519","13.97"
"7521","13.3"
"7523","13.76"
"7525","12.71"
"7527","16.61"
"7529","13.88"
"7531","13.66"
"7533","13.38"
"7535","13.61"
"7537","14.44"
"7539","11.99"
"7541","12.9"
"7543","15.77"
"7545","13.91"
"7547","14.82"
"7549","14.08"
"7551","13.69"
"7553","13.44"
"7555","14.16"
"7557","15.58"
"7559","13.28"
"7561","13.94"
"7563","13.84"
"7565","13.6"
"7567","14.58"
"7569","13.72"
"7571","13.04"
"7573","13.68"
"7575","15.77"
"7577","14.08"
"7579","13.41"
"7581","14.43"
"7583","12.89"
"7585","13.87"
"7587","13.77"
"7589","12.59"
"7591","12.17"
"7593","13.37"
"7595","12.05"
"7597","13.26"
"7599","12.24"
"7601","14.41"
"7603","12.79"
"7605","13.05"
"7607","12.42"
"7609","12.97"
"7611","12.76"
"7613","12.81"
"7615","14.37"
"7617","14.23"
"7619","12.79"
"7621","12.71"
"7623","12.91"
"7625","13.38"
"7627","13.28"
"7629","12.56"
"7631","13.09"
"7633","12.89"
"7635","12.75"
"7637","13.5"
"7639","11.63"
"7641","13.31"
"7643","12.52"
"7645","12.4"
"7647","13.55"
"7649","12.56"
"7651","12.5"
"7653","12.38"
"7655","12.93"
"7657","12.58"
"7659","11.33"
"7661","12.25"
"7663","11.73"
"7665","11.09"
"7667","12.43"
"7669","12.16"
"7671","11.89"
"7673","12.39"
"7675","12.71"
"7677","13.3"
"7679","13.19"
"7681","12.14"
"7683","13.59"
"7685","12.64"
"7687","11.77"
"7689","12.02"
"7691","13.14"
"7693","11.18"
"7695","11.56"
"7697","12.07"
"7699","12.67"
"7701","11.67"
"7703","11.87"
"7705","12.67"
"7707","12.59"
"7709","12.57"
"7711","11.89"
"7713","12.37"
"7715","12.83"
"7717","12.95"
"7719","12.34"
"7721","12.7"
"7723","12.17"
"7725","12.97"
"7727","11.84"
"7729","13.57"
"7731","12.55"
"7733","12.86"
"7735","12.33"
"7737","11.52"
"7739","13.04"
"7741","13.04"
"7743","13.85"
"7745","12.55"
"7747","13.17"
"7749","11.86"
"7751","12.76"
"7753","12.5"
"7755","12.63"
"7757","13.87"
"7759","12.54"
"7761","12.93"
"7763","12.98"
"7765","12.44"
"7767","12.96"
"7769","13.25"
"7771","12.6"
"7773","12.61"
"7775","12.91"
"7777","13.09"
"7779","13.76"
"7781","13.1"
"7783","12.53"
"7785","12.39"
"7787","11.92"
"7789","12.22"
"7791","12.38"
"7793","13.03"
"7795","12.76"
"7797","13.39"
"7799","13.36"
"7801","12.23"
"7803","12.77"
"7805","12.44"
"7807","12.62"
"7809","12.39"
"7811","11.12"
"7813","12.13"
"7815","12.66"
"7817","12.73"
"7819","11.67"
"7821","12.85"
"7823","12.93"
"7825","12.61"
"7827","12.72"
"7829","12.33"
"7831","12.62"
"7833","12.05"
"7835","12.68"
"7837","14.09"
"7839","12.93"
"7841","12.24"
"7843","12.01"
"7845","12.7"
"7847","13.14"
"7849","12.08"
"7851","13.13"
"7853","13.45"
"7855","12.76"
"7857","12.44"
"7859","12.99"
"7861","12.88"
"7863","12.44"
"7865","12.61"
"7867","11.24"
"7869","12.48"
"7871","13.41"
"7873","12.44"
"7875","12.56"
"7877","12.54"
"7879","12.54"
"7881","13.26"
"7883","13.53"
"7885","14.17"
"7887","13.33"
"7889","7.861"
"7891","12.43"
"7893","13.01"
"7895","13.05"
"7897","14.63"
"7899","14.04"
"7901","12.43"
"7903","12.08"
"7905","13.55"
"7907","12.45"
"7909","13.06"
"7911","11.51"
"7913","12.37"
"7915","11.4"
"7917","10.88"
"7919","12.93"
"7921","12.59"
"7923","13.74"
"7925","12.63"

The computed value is 13.6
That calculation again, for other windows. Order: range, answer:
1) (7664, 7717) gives 12.3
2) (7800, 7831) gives 12.4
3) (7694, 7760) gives 12.6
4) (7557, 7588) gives 13.9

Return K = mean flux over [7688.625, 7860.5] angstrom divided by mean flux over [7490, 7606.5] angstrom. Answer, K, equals 0.9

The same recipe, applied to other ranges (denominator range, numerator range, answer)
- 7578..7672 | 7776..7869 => 0.98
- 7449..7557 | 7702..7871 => 0.94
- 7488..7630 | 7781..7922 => 0.93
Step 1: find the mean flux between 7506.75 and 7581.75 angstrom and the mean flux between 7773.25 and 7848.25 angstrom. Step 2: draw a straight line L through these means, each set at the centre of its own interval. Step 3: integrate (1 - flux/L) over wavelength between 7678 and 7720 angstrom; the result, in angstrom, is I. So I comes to 2.6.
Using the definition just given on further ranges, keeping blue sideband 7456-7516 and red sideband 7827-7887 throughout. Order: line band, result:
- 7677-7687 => 0.14 angstrom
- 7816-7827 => 0.20 angstrom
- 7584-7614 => 0.33 angstrom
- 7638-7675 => 2.02 angstrom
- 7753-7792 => 0.27 angstrom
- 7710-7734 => 0.66 angstrom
